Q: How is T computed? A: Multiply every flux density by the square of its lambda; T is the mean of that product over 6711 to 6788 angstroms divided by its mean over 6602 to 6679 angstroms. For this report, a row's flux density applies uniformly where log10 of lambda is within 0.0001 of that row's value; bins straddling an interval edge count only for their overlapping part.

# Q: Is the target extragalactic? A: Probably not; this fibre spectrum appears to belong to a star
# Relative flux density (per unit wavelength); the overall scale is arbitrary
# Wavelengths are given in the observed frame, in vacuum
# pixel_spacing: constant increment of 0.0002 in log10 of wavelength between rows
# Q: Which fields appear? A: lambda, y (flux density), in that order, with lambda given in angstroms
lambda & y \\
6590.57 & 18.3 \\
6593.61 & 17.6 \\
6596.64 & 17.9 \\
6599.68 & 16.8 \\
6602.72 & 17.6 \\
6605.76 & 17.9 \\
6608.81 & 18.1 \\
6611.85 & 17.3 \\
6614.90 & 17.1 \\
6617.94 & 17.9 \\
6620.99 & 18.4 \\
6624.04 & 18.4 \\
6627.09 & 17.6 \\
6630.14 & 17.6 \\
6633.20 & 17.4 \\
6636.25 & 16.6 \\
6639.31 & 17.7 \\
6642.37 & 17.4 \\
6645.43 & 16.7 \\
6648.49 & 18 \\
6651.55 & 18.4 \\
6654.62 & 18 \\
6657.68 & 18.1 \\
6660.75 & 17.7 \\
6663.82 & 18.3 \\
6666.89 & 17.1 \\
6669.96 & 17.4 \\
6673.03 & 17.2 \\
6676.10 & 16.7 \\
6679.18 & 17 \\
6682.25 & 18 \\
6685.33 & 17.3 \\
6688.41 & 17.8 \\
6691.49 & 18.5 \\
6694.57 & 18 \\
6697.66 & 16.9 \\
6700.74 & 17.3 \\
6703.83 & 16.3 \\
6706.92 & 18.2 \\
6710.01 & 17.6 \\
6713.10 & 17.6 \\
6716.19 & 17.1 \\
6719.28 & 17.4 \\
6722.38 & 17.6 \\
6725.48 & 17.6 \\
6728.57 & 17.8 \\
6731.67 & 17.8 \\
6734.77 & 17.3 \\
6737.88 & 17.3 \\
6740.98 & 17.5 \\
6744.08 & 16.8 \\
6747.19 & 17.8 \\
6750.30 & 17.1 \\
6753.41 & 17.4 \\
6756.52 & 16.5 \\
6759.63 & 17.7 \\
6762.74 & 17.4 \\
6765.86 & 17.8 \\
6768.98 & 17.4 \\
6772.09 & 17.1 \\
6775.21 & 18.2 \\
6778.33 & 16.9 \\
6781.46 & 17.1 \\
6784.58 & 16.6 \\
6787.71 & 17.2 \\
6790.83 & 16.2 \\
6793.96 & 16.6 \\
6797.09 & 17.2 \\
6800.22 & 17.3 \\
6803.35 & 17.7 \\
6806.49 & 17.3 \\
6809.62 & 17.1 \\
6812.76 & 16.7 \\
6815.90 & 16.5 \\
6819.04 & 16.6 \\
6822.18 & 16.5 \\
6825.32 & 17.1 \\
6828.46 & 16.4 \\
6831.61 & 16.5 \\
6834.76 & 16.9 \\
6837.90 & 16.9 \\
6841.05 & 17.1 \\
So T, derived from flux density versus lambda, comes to 1.0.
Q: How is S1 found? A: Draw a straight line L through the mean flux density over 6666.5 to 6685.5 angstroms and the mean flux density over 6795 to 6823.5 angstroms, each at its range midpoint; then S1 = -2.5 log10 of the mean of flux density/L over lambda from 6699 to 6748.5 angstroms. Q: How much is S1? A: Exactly -0.02 mag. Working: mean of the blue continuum 17.3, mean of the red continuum 17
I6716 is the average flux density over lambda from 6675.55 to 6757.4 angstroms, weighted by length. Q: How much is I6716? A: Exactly 17.4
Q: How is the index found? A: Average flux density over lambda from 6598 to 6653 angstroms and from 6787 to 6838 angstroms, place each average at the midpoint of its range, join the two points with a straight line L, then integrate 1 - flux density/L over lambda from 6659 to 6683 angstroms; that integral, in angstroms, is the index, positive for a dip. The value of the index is 0.02 angstroms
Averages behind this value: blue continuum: 17.6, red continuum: 16.9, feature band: 17.4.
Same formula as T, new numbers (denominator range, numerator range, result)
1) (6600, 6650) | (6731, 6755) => 1.02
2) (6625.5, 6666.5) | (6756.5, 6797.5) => 1.01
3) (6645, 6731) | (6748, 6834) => 1.00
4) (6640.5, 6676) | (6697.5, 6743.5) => 1.01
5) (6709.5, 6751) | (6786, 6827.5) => 0.99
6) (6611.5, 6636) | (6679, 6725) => 1.01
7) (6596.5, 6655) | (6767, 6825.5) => 1.02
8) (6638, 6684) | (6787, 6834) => 1.00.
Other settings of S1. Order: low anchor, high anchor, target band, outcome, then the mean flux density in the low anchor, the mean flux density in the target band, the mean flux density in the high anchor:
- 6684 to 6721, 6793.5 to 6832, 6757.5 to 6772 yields -0.021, 17.5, 17.5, 16.9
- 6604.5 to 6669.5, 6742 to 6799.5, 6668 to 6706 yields 0.007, 17.7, 17.4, 17.2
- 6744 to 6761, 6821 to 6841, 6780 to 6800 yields 0.010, 17.2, 16.9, 16.8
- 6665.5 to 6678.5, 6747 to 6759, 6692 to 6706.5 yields -0.011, 17.1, 17.3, 17.2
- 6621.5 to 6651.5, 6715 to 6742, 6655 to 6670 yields -0.014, 17.6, 17.8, 17.5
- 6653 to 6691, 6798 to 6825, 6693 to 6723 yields 0.002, 17.6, 17.4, 17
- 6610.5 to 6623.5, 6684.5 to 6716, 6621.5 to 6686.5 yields 0.005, 17.7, 17.6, 17.5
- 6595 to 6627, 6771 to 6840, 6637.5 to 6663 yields -0.011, 17.7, 17.7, 16.9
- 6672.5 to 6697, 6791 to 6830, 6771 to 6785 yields -0.010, 17.6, 17.2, 16.9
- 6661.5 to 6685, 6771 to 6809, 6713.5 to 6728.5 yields -0.013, 17.4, 17.5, 17.1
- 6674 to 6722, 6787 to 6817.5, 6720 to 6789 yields -0.010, 17.4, 17.4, 17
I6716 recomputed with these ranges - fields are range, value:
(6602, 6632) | 17.8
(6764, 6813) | 17.2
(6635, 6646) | 17.1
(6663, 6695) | 17.5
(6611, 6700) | 17.6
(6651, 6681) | 17.6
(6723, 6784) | 17.4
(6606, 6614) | 17.7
